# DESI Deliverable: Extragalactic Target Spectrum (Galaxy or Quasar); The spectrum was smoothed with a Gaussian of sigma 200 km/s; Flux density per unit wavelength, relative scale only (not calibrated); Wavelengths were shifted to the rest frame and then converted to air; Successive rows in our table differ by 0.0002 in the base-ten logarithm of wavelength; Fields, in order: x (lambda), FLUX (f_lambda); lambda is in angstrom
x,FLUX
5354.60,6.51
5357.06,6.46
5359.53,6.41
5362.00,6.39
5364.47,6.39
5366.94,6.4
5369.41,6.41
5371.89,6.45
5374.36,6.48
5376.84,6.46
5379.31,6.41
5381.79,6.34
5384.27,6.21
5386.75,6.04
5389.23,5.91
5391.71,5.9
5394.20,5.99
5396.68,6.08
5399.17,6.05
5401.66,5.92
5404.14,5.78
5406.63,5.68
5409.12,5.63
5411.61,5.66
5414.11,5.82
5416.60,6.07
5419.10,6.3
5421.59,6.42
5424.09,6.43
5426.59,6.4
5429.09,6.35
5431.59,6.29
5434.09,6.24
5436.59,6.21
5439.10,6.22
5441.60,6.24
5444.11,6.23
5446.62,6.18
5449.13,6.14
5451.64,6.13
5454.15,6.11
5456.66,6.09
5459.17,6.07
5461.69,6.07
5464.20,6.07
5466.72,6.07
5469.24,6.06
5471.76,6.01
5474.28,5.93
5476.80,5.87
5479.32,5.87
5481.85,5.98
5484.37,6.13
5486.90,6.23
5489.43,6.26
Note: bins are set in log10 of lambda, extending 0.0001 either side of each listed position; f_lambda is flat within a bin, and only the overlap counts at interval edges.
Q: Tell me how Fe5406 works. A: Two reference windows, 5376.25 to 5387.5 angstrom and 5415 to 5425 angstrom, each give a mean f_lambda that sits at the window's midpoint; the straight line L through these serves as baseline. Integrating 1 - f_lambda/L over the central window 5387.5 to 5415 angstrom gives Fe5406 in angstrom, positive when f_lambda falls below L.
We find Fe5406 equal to 1.88 angstrom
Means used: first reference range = 6.3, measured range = 5.86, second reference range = 6.29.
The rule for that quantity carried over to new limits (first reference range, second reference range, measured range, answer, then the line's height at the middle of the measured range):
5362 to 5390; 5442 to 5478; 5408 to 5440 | 0.13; 6.18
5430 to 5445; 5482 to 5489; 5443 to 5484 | 0.93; 6.2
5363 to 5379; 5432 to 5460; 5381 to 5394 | 0.63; 6.37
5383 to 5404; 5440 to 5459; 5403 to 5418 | 0.67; 6.05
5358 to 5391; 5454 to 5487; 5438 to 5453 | -0.20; 6.11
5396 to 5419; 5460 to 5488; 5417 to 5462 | -2.16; 5.94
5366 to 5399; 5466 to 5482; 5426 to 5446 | -0.63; 6.07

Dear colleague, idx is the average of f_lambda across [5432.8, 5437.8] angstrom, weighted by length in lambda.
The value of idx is 6.23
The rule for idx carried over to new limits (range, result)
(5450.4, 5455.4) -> 6.12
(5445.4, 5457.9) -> 6.13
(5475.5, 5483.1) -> 5.91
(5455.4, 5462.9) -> 6.08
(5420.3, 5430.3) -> 6.4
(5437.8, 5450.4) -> 6.2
